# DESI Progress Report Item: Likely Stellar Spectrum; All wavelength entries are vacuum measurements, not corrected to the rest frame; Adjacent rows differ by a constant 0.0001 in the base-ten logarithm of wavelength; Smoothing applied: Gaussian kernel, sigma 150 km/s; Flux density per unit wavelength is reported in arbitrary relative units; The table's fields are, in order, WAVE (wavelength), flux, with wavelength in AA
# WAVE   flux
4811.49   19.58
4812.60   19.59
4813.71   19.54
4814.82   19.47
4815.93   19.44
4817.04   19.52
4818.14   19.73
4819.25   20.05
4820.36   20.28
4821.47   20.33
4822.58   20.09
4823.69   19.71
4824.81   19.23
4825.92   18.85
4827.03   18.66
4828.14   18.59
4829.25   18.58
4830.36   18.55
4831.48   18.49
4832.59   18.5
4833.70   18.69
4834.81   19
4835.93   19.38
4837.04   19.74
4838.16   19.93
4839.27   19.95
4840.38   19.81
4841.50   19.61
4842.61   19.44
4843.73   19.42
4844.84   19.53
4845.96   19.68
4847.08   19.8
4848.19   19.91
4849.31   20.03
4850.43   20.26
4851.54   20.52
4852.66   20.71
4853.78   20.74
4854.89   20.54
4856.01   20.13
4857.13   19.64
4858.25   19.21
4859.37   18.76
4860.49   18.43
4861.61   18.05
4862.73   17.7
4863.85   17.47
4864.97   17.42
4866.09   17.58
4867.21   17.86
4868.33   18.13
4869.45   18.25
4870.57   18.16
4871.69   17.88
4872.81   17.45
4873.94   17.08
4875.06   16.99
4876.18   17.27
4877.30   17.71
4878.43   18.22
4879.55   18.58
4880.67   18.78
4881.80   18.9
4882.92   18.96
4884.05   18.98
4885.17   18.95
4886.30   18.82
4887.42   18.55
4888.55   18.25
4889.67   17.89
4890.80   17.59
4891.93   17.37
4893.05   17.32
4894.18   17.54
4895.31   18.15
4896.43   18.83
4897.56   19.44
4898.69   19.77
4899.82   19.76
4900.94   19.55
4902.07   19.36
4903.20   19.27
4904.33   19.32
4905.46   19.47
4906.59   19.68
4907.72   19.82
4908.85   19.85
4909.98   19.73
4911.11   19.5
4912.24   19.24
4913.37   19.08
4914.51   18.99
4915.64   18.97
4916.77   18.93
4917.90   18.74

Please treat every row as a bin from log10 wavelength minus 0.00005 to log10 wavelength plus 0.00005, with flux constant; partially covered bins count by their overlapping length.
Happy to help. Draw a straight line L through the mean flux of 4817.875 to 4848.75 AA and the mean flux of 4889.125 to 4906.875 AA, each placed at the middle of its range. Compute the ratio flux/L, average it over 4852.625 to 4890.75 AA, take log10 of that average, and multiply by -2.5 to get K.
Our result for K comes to 0.034 mag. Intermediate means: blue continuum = 19.4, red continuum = 18.8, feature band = 18.4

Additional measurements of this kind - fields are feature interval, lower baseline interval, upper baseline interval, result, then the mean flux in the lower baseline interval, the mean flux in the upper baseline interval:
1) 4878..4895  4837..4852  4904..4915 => 0.07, 19.8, 19.5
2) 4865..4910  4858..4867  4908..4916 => 0.01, 18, 19.4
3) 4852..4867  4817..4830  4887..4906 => 0.01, 19.5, 18.7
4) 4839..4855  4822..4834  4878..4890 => -0.07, 18.9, 18.7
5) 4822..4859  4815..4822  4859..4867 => -0.04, 19.9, 17.9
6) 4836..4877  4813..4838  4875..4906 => 0.00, 19.3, 18.6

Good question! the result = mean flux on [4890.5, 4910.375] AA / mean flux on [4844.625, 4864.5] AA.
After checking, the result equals 0.98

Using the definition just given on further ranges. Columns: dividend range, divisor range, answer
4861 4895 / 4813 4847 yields 0.93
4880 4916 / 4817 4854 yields 0.97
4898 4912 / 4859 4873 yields 1.09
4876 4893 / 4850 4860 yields 0.91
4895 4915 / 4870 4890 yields 1.07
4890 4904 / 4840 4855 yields 0.93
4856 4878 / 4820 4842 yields 0.93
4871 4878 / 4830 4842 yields 0.91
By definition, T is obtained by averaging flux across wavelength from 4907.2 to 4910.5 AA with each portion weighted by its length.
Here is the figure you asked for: 19.8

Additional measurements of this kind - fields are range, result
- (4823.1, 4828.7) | 19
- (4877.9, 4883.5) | 18.7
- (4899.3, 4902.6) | 19.6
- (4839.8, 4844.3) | 19.6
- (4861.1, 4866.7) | 17.6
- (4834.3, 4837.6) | 19.3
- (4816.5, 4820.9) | 19.9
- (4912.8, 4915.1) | 19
